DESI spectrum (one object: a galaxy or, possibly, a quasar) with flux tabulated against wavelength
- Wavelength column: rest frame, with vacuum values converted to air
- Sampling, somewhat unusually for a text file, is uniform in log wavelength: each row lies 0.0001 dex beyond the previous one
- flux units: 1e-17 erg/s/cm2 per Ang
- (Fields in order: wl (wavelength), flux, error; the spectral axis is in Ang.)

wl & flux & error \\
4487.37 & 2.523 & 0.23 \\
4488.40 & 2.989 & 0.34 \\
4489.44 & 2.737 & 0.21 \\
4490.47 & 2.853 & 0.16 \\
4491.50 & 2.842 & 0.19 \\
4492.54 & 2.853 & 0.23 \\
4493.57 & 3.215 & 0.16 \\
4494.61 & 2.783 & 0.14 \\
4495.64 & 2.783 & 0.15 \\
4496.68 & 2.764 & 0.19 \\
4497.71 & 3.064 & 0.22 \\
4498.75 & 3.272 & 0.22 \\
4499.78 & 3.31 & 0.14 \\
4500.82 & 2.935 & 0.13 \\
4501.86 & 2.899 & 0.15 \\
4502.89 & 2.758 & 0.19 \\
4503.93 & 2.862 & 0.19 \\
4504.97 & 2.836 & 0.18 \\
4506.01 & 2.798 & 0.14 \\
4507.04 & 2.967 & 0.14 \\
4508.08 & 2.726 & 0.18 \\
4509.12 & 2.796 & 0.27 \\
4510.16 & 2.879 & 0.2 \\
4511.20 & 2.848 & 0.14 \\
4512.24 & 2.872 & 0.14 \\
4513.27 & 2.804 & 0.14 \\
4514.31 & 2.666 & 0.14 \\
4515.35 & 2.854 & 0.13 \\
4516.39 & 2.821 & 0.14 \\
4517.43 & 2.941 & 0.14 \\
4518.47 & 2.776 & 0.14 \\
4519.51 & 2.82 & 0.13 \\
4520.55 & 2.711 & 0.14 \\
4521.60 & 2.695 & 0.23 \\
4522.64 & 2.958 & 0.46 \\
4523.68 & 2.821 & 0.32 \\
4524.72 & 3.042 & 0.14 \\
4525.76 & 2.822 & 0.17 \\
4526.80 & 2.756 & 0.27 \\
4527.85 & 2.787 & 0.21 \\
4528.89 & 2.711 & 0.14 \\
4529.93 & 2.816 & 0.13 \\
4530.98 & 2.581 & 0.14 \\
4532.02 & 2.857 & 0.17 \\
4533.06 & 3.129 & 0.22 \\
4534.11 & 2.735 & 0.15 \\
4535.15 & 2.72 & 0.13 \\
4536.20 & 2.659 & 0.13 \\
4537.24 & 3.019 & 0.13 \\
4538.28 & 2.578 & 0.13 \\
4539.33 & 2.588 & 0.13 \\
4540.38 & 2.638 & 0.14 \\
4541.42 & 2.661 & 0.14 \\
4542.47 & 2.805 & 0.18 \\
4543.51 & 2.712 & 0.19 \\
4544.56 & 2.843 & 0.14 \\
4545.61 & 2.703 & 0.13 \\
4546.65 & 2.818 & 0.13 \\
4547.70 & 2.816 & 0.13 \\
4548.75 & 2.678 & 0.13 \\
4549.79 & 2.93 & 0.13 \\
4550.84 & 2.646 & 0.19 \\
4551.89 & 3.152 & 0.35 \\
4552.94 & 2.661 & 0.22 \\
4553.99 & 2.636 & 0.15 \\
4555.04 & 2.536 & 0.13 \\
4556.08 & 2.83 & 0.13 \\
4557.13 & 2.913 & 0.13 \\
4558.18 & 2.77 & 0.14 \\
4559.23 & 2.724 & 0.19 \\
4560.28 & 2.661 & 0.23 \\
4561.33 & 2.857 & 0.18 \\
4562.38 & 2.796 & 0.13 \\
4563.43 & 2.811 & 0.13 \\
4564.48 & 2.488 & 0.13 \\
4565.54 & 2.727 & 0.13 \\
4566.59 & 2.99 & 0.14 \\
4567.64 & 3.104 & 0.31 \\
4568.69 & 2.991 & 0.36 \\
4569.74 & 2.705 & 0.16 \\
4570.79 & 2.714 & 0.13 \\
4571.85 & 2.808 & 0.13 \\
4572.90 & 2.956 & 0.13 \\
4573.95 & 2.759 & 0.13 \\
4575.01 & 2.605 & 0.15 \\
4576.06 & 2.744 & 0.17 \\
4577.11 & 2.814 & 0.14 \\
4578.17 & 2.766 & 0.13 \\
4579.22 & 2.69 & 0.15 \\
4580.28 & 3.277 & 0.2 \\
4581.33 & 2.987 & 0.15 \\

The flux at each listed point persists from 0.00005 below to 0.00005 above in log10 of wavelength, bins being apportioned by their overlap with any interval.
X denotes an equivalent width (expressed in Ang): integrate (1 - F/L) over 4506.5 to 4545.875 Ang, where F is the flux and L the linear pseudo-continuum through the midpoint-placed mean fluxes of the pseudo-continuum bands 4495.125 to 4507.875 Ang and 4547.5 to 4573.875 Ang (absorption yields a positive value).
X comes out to 1.1 Ang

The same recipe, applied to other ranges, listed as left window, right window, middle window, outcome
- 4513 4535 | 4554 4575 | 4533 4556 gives 0.4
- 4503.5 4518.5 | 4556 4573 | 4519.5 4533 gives 0.1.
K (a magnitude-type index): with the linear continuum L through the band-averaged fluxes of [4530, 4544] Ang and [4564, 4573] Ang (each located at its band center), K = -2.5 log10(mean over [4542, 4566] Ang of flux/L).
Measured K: 0.01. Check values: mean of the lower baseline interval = 2.75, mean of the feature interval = 2.76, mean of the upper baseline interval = 2.83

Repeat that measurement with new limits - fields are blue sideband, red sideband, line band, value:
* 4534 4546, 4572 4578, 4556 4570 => -0.02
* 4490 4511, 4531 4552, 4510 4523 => 0.02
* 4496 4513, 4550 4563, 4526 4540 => 0.03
